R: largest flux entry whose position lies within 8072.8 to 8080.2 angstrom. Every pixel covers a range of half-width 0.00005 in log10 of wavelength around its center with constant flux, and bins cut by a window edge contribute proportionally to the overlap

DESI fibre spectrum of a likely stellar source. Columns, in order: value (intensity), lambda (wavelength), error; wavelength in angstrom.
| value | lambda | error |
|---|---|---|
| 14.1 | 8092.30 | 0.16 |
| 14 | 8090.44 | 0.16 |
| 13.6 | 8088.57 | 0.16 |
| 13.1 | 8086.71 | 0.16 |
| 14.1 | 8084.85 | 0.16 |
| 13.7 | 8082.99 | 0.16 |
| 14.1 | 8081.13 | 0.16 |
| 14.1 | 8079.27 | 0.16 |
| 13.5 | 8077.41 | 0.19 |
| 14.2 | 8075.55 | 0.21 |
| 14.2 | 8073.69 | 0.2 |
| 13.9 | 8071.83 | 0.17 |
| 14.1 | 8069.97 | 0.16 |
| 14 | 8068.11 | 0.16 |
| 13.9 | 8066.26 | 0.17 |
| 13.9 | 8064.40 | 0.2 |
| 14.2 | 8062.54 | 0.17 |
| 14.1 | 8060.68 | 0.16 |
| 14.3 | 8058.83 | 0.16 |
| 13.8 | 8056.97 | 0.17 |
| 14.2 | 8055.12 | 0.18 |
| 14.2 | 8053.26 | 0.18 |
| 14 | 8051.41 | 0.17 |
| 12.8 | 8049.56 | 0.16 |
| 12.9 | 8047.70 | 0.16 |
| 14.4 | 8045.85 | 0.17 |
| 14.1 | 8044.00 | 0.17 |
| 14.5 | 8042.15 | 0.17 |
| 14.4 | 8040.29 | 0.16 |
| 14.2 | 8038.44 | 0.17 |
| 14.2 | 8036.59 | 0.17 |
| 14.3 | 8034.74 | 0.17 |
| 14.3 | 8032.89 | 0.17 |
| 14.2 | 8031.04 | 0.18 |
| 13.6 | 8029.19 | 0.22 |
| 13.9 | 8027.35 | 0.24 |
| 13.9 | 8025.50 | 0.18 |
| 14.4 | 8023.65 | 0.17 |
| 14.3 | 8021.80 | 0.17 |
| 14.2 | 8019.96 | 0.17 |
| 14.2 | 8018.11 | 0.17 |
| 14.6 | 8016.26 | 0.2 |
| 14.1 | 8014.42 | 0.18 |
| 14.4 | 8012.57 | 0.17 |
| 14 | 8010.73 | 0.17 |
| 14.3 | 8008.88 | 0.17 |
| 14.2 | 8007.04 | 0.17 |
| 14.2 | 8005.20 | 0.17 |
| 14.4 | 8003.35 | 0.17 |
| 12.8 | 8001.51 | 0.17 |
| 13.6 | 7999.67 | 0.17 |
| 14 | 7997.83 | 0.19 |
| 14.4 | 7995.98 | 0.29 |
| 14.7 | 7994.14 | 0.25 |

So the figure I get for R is 14.2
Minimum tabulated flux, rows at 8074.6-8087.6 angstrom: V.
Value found 13.1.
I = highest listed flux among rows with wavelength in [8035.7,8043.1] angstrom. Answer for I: 14.5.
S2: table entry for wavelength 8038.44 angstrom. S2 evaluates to 14.2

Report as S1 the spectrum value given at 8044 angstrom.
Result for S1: 14.1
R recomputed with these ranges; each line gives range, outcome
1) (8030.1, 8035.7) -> 14.3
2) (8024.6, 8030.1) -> 13.9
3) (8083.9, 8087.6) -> 14.1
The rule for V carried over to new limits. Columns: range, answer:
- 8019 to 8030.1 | 13.6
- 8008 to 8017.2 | 14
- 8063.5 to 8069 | 13.9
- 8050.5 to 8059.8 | 13.8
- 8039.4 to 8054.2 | 12.8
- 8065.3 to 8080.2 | 13.5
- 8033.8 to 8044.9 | 14.1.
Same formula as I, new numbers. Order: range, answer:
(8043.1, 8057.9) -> 14.4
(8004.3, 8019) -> 14.6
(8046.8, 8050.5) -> 12.9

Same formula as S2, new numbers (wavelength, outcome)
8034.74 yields 14.3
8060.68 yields 14.1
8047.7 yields 12.9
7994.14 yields 14.7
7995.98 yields 14.4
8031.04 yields 14.2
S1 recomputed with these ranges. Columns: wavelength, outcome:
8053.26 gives 14.2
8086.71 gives 13.1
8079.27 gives 14.1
